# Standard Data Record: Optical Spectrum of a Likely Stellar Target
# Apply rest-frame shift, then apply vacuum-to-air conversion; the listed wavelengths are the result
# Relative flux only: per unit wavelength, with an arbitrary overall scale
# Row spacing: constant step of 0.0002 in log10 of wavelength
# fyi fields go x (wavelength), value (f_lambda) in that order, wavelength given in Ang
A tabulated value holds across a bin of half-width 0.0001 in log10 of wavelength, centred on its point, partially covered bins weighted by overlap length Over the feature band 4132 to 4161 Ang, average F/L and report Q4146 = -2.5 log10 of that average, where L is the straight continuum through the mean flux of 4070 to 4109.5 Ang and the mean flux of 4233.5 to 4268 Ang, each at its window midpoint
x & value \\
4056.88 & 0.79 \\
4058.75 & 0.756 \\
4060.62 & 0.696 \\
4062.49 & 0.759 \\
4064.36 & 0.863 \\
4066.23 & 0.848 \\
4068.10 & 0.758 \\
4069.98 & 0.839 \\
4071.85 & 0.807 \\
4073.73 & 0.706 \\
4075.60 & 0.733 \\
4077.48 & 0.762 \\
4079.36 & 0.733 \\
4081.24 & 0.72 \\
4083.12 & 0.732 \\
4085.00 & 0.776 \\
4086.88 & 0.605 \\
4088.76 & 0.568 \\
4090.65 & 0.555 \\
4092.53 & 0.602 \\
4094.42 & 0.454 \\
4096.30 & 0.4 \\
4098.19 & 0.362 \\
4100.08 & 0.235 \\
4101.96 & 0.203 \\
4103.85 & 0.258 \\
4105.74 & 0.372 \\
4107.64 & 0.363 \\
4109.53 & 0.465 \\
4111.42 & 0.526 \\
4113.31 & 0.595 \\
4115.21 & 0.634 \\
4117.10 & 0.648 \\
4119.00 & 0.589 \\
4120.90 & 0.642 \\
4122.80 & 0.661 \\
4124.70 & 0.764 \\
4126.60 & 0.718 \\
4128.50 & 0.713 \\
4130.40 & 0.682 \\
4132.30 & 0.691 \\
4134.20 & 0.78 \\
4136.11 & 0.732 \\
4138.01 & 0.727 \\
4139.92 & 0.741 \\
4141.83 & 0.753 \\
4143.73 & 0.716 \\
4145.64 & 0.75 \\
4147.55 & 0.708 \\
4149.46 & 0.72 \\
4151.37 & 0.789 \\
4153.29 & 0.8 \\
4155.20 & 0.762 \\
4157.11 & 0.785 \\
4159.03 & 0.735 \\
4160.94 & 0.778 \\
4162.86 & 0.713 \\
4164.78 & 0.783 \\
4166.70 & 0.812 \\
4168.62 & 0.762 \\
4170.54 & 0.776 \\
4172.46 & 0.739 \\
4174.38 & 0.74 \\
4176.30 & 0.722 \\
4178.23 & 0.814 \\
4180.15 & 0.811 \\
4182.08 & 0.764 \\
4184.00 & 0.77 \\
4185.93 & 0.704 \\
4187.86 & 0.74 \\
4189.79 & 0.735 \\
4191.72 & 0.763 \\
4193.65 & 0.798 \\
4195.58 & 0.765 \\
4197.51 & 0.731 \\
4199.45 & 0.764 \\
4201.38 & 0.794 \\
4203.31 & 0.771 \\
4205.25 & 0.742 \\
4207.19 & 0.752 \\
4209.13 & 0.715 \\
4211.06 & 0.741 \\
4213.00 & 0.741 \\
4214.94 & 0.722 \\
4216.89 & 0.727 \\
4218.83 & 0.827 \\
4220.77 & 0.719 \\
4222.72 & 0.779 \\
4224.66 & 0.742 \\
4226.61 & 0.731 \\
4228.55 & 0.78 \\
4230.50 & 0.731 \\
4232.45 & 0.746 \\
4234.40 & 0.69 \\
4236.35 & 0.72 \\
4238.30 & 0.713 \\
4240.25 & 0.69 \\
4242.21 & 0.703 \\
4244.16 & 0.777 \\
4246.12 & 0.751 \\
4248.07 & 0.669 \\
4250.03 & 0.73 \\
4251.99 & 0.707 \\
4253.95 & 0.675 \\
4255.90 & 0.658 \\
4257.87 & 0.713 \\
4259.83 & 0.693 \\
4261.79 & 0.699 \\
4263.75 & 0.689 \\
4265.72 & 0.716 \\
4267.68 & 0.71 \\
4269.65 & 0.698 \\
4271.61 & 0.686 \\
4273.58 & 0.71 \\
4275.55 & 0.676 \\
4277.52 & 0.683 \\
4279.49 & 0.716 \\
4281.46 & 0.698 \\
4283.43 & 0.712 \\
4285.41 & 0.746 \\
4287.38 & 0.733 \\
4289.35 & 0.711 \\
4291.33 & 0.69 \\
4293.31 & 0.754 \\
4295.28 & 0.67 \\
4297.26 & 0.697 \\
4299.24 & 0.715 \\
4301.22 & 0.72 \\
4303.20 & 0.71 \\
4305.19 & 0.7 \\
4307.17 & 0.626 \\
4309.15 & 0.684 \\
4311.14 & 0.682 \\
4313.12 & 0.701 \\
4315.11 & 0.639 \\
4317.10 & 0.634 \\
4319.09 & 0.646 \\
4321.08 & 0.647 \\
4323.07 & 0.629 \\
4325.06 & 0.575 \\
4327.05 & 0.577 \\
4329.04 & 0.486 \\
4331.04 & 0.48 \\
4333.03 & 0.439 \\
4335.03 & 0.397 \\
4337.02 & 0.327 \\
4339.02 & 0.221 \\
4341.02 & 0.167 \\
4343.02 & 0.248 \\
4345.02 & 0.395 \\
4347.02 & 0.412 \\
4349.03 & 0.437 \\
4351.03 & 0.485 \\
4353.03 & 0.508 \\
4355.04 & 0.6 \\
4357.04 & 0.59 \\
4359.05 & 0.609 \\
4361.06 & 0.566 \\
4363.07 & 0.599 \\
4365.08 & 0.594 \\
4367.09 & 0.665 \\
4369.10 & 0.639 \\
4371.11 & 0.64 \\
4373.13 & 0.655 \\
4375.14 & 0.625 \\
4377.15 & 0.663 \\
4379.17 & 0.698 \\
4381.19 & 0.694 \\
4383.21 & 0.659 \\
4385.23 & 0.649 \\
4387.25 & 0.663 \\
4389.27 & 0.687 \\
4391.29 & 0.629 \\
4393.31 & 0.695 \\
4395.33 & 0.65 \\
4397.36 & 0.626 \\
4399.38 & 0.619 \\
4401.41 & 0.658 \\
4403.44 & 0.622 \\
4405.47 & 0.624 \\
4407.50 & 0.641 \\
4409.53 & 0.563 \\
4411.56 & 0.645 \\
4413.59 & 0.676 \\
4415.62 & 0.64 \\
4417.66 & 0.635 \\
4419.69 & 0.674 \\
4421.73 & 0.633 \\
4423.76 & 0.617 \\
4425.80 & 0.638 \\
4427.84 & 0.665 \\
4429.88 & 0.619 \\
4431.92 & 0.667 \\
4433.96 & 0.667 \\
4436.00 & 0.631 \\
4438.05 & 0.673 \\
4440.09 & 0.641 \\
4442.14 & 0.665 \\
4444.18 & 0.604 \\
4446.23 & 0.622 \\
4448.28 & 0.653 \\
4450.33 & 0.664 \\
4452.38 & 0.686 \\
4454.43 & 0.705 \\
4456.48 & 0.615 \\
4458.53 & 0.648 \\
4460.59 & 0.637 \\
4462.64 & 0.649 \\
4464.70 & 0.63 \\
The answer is -0.23 mag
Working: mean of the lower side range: 0.552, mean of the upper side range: 0.706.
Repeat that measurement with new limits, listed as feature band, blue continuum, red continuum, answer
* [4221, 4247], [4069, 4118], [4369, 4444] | -0.22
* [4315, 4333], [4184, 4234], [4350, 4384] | 0.13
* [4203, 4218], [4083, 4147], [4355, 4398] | -0.21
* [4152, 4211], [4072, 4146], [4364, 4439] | -0.23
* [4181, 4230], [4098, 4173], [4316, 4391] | -0.21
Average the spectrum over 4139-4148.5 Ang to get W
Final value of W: 0.734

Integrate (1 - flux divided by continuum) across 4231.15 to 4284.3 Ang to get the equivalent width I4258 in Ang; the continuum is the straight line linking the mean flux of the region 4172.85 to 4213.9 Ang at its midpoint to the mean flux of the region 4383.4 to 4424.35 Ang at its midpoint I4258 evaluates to 1.2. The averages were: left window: 0.756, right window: 0.643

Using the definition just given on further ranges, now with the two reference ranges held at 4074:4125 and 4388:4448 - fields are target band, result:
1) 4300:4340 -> 2.5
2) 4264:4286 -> -3.7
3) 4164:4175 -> -3.8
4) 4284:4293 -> -1.7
